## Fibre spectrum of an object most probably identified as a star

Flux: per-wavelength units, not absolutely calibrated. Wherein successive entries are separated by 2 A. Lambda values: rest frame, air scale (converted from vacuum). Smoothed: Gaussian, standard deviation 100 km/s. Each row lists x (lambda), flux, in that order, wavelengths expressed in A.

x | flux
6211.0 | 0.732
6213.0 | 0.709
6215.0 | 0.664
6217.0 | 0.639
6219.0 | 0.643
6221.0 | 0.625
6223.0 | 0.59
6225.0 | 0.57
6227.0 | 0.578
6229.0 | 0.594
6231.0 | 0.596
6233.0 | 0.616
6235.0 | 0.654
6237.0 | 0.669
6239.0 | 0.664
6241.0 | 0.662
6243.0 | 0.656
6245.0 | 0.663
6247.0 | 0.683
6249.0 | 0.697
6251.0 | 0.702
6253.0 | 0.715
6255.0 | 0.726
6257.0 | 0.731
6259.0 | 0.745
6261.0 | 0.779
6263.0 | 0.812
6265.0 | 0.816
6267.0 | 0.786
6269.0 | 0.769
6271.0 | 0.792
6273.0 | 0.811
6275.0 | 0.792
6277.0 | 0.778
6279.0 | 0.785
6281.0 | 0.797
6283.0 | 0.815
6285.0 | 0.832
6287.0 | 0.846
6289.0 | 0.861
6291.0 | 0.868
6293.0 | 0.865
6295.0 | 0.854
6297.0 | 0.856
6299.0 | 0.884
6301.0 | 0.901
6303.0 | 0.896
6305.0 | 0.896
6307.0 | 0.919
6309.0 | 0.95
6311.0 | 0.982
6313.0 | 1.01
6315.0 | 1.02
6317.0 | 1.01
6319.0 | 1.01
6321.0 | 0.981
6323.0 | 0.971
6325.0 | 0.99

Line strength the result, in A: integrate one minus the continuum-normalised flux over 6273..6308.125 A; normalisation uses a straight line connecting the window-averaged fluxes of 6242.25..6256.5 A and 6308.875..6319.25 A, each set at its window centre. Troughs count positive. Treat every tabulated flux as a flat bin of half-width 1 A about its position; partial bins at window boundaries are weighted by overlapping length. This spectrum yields 1.6 A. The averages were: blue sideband 0.694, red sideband 1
